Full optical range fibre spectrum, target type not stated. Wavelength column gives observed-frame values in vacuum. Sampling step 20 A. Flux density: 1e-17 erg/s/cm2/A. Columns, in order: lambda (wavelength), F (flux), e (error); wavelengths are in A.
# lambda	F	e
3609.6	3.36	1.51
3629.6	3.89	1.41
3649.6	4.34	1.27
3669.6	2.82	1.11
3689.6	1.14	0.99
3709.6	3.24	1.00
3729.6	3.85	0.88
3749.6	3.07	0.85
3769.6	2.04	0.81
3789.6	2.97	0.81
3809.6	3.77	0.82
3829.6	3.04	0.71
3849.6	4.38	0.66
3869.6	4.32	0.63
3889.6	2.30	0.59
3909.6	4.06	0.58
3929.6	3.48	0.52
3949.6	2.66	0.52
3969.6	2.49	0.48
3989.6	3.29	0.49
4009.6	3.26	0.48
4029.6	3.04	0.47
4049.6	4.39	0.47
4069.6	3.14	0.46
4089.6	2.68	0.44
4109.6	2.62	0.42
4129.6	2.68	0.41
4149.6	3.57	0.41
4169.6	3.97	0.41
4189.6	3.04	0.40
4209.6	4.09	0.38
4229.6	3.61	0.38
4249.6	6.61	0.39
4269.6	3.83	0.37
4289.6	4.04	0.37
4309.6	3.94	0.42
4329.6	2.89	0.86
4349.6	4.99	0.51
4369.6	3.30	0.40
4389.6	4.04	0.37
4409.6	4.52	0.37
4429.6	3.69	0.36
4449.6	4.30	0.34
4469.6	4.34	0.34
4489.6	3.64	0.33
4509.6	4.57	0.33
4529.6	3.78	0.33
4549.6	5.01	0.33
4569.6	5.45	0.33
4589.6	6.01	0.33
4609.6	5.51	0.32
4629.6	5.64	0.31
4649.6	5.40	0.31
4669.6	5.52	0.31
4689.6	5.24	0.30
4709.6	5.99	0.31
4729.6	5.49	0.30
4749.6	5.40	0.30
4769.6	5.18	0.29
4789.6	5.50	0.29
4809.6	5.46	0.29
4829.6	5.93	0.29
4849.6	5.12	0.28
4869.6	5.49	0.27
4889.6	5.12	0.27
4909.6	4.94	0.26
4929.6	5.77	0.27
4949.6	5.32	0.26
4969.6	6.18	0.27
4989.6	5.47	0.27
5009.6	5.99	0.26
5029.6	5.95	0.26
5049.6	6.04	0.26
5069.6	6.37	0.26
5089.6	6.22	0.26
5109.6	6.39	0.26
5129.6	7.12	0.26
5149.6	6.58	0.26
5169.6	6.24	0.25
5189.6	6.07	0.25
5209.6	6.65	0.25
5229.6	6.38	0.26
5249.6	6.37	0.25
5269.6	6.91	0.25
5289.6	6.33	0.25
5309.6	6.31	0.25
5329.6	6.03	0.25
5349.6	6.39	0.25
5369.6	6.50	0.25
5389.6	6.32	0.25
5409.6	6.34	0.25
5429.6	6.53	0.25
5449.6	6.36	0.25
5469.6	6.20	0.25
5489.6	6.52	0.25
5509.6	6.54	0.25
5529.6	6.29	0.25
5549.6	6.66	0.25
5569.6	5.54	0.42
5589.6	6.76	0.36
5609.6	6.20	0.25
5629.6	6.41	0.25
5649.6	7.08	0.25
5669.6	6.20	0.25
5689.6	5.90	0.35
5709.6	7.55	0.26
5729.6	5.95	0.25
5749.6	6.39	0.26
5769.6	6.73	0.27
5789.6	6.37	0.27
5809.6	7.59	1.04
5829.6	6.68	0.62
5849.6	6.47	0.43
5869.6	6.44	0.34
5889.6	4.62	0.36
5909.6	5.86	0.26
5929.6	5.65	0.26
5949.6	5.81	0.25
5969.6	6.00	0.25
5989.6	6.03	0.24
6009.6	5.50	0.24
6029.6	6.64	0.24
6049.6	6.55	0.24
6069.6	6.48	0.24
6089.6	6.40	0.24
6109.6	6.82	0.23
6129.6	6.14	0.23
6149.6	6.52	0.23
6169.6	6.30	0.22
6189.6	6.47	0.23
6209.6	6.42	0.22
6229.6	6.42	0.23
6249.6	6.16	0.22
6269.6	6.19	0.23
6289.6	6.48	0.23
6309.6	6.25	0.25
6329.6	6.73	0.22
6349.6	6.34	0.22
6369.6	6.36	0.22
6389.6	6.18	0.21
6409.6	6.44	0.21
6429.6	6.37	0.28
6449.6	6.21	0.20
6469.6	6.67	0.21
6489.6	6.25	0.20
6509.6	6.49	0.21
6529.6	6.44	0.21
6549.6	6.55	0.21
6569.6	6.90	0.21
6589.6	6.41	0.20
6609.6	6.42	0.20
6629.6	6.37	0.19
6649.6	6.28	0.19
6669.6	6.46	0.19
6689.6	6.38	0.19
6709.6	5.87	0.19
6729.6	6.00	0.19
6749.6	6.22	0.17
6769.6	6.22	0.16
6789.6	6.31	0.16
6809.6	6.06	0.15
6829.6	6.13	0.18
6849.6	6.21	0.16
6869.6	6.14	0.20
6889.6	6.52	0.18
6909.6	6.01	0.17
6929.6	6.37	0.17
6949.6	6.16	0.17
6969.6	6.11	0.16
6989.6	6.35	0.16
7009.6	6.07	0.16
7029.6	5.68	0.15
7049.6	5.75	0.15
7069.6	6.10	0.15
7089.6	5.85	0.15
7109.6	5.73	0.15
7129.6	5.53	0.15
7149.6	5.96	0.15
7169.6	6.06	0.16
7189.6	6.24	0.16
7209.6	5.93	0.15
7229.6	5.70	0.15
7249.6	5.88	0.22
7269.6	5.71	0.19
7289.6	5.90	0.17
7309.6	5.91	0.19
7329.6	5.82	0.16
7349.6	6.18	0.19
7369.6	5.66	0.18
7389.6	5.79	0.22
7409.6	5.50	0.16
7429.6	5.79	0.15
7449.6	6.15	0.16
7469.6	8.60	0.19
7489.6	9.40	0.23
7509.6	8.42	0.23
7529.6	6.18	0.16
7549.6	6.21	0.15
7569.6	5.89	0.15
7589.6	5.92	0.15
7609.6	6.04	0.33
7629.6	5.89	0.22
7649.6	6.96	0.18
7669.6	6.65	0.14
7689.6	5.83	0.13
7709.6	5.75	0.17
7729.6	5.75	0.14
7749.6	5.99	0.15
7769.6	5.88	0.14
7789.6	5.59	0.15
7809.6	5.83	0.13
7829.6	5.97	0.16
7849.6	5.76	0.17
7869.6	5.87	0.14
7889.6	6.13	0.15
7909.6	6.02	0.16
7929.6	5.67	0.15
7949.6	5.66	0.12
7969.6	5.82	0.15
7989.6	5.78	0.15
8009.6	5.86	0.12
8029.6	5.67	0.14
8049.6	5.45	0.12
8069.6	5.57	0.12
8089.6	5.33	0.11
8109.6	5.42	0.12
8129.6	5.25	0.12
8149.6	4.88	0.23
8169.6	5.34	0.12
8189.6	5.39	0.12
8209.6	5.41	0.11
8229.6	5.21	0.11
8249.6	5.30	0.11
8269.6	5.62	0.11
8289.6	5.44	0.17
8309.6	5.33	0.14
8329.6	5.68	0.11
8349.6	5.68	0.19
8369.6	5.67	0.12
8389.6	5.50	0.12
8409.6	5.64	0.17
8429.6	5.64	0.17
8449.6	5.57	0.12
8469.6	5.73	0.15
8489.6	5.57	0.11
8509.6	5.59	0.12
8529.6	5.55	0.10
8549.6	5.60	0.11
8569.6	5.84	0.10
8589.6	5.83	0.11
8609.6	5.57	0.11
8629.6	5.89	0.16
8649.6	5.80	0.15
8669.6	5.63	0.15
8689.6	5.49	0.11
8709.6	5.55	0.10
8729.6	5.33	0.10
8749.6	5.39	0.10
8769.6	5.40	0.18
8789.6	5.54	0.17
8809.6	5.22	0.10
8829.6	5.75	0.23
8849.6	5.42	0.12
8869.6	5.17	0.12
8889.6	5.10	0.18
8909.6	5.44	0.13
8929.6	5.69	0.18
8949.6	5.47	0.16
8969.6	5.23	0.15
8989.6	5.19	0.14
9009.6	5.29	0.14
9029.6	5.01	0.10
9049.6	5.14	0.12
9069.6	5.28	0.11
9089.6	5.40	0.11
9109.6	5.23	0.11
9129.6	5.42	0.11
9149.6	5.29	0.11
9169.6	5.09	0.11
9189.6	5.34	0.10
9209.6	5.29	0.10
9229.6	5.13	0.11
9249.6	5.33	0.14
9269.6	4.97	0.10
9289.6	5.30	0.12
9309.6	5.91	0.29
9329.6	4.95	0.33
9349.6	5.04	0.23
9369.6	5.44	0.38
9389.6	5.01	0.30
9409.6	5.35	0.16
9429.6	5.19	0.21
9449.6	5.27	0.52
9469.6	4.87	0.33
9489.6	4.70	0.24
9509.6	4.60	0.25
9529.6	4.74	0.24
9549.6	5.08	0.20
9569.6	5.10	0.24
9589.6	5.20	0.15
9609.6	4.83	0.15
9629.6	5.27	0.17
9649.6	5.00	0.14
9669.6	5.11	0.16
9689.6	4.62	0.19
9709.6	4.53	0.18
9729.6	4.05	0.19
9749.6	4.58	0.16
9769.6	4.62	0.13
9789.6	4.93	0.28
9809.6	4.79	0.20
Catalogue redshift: 0.14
